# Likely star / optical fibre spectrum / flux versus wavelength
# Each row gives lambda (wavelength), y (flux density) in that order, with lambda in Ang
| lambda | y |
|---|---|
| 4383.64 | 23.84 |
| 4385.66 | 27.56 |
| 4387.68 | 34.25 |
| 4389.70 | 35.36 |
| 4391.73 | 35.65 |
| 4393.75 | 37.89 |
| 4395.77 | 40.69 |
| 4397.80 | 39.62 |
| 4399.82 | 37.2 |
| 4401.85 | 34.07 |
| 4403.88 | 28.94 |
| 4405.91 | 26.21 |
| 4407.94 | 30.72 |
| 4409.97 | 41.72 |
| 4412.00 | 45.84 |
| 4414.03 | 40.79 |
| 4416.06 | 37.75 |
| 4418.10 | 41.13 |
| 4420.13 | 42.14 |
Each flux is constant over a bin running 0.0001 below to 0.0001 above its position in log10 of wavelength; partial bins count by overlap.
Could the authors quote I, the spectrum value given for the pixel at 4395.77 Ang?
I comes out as 40.69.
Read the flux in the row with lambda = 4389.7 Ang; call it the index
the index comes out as 35.36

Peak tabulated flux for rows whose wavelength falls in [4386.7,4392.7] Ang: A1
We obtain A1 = 35.65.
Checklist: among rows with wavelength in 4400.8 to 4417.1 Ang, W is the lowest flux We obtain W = 26.21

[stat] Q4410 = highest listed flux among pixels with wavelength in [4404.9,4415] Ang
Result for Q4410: 45.84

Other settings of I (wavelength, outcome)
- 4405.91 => 26.21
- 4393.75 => 37.89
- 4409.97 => 41.72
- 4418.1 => 41.13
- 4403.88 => 28.94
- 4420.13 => 42.14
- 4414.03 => 40.79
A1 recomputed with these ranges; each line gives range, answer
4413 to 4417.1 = 40.79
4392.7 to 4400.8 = 40.69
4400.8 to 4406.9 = 34.07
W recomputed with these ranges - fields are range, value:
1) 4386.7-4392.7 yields 34.25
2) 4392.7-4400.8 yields 37.2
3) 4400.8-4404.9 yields 28.94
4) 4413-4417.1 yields 37.75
